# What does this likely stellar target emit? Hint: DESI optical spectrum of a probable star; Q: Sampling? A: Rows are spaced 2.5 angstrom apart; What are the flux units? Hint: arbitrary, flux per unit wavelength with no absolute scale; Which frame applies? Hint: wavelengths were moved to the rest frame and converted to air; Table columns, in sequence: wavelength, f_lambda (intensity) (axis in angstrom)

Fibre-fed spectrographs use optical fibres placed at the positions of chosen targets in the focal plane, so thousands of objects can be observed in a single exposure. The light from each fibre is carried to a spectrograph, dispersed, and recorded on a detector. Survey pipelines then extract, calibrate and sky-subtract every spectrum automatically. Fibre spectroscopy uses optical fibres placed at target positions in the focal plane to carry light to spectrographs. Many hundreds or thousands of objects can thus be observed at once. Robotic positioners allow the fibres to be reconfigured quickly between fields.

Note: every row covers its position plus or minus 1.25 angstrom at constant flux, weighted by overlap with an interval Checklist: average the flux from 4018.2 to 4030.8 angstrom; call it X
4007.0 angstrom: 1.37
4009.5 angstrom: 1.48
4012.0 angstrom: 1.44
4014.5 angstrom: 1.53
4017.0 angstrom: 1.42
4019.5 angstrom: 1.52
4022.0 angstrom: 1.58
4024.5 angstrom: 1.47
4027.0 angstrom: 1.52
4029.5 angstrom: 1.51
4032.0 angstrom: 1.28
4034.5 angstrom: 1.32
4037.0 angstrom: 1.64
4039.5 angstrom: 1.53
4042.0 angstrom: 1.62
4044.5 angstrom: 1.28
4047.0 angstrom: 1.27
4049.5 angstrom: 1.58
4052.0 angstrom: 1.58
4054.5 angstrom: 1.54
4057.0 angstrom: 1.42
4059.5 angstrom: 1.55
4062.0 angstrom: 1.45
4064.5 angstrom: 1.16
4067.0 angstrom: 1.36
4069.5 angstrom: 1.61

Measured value 1.52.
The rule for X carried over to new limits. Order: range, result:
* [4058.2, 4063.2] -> 1.5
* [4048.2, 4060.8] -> 1.53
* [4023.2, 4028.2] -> 1.5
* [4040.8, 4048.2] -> 1.39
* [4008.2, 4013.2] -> 1.46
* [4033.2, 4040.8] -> 1.5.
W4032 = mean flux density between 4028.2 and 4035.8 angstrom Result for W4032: 1.37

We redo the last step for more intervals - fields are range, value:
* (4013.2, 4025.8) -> 1.5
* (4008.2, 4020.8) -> 1.48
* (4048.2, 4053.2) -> 1.58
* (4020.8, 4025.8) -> 1.52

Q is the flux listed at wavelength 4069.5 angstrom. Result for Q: 1.61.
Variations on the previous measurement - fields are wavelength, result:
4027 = 1.52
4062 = 1.45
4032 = 1.28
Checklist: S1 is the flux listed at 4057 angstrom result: 1.42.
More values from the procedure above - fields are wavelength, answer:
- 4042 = 1.62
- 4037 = 1.64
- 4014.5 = 1.53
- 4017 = 1.42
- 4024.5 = 1.47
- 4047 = 1.27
